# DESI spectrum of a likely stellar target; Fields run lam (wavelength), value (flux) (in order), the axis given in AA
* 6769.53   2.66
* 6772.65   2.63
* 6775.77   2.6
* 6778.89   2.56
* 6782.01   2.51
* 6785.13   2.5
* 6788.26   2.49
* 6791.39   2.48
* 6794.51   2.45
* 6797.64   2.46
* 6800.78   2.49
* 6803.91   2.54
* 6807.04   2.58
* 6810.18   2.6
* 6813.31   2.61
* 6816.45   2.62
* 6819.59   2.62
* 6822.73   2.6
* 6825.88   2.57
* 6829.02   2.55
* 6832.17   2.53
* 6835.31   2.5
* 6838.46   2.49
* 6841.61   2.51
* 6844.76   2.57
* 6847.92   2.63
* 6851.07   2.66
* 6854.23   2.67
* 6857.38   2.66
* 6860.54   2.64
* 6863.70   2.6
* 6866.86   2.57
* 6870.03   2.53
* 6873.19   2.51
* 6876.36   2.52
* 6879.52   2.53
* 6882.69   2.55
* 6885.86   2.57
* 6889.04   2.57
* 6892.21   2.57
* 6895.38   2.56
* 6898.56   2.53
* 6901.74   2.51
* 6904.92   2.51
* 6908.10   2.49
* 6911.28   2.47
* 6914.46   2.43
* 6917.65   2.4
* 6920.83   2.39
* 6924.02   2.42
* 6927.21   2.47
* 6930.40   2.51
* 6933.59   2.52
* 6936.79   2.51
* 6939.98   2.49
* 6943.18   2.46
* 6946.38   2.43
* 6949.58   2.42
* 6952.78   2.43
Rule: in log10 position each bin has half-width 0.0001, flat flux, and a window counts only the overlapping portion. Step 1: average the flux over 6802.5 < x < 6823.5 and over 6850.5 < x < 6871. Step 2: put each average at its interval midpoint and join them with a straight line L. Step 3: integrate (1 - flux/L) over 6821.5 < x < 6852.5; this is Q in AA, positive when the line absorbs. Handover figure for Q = 0.6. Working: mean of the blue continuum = 2.6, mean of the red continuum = 2.62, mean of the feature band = 2.56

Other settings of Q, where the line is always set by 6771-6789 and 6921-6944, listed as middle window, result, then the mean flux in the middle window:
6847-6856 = -0.5 AA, 2.66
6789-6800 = 0.3 AA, 2.47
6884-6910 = -0.5 AA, 2.54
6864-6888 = -0.4 AA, 2.54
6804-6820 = -0.4 AA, 2.6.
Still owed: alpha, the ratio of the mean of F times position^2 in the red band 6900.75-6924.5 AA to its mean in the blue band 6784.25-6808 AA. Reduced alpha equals 1.02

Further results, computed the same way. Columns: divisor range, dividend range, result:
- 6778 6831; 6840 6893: 1.03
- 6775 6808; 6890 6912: 1.04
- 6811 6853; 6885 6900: 1.01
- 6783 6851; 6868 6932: 1.01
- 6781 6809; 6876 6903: 1.05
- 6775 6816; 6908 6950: 1.01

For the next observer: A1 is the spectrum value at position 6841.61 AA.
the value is 2.51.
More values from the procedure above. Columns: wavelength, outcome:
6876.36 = 2.52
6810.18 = 2.6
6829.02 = 2.55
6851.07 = 2.66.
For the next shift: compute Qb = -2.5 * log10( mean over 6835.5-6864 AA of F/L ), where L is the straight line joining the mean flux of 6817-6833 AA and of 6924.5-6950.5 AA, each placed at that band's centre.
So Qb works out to -0.02 mag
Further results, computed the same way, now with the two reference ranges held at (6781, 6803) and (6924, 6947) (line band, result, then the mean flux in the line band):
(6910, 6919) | 0.022 mag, 2.43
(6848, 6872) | -0.058 mag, 2.62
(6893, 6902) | -0.025 mag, 2.54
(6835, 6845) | -0.013 mag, 2.51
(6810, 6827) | -0.052 mag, 2.6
